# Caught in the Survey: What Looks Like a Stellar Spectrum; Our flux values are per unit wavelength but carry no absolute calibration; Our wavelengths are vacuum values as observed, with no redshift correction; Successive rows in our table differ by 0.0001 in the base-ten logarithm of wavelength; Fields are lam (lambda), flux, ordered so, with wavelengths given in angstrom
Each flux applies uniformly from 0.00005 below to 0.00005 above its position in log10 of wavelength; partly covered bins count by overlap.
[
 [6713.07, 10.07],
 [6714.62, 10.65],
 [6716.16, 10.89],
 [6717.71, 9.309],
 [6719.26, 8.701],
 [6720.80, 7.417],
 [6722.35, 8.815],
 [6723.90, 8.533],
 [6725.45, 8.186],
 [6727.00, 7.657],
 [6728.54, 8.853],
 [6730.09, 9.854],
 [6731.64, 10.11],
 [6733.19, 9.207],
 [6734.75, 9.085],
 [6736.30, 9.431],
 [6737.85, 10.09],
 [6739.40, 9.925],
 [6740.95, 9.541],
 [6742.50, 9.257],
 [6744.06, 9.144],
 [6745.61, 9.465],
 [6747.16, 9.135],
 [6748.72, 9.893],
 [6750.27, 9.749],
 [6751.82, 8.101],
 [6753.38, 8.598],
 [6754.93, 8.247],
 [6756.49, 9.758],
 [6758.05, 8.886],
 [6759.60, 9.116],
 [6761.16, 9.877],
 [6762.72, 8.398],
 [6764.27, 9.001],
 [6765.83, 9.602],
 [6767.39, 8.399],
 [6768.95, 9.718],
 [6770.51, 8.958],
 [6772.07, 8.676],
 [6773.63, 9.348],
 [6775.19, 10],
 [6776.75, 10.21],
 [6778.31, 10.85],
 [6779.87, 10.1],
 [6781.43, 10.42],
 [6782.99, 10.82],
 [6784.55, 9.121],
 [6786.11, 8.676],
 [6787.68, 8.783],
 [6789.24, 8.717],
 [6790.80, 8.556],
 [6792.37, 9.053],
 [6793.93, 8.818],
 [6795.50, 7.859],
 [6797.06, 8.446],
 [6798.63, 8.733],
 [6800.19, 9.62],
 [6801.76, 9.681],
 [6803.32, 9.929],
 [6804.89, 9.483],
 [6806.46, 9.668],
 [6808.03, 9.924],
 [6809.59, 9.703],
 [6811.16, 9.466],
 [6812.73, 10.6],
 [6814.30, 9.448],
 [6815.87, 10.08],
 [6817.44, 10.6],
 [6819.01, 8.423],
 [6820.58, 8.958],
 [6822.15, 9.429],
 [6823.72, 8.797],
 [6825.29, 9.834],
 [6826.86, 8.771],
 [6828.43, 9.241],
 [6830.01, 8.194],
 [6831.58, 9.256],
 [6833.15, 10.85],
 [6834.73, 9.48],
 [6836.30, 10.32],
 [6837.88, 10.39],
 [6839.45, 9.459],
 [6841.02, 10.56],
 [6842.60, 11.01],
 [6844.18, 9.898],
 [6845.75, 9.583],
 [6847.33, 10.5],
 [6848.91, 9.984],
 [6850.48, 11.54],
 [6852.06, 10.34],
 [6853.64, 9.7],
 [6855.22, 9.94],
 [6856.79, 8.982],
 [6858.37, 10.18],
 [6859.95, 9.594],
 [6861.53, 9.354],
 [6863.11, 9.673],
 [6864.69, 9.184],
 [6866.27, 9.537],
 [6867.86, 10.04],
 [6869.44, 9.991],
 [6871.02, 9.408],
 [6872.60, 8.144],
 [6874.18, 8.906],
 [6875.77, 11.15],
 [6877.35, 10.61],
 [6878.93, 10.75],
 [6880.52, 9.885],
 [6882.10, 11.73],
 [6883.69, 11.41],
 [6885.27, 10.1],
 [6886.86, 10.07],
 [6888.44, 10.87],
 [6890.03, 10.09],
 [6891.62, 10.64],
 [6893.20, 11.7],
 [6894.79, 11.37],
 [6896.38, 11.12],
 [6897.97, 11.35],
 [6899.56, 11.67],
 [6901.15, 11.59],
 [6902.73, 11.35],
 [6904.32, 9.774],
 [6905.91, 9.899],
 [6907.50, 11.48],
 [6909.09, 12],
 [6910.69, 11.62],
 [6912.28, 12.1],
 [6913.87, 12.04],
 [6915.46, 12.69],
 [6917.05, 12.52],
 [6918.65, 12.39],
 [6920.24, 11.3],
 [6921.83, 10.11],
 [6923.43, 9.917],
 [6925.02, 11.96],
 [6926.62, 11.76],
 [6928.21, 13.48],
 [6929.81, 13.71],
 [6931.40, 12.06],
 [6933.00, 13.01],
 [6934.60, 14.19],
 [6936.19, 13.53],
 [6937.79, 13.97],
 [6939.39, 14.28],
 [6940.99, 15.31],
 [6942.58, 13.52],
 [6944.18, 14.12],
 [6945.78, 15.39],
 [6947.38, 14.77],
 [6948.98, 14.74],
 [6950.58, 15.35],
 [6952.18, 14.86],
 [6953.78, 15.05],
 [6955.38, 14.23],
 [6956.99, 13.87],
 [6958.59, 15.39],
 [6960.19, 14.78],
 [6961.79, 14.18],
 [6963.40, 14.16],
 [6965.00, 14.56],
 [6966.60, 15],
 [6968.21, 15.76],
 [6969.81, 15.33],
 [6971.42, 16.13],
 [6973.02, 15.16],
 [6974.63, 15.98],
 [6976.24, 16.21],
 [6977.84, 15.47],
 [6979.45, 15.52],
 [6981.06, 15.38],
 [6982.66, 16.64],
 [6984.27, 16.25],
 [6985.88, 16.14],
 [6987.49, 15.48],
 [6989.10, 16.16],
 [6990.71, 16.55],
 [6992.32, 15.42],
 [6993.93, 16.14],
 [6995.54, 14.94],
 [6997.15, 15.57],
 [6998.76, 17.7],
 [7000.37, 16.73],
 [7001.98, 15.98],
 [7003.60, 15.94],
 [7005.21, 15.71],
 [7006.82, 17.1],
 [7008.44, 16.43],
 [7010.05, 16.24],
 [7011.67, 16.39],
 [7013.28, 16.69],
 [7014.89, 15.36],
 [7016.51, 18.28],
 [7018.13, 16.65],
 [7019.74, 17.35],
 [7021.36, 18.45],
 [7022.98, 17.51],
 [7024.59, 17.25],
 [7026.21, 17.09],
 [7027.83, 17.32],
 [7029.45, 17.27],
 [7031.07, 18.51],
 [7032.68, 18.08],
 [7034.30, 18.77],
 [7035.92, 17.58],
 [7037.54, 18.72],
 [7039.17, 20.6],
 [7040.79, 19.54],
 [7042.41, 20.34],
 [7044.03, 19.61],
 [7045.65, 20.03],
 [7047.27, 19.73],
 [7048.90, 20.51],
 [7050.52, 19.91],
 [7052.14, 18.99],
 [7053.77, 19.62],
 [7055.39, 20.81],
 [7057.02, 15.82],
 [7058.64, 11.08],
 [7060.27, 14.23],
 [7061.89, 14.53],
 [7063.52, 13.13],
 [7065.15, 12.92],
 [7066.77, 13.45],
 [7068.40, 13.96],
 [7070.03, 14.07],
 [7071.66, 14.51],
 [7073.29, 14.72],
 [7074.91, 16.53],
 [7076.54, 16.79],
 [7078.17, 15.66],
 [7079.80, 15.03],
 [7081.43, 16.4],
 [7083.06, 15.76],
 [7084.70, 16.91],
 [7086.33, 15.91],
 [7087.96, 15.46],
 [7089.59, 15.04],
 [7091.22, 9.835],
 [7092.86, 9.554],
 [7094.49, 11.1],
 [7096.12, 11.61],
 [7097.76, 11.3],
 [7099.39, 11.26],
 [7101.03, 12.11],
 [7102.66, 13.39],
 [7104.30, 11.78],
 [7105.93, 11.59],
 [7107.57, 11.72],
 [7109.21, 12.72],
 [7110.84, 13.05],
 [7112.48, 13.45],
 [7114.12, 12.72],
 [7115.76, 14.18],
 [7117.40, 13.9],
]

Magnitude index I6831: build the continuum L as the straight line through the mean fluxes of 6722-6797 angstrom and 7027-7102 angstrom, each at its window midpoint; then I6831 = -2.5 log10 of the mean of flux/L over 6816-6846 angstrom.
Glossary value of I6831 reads 0.12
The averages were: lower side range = 9.22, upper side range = 16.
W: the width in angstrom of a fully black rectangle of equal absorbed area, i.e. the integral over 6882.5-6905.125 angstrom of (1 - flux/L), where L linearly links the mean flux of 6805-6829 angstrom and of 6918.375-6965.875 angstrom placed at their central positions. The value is 2.1 angstrom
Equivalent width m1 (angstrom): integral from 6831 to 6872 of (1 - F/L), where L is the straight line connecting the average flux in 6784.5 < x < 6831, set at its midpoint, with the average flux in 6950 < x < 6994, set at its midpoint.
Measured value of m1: 3.4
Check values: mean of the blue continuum 9.22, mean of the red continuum 15.4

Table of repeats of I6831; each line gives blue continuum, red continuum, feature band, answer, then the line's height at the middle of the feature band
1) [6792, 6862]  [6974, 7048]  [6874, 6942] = 0.11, 12.9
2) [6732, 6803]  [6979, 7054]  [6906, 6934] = 0.19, 14.3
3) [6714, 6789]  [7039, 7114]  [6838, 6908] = 0.11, 11.5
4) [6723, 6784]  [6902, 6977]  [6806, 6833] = 0.14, 10.8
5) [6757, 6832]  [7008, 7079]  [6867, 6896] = 0.16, 12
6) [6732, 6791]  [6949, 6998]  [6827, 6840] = 0.19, 11.4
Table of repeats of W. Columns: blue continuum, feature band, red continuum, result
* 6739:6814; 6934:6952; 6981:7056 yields 0.6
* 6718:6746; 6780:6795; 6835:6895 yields 0.5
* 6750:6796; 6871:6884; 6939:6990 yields 2.3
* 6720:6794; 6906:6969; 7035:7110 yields -3.4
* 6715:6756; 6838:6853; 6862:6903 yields -0.3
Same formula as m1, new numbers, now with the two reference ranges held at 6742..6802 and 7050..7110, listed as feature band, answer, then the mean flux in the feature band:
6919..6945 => -2.3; 12.9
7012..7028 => -4.7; 17.2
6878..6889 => 0.4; 10.7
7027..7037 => -3.3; 17.9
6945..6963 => -3.8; 14.8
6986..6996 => -2.4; 15.8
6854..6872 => 1.8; 9.61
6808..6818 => -0.1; 9.97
